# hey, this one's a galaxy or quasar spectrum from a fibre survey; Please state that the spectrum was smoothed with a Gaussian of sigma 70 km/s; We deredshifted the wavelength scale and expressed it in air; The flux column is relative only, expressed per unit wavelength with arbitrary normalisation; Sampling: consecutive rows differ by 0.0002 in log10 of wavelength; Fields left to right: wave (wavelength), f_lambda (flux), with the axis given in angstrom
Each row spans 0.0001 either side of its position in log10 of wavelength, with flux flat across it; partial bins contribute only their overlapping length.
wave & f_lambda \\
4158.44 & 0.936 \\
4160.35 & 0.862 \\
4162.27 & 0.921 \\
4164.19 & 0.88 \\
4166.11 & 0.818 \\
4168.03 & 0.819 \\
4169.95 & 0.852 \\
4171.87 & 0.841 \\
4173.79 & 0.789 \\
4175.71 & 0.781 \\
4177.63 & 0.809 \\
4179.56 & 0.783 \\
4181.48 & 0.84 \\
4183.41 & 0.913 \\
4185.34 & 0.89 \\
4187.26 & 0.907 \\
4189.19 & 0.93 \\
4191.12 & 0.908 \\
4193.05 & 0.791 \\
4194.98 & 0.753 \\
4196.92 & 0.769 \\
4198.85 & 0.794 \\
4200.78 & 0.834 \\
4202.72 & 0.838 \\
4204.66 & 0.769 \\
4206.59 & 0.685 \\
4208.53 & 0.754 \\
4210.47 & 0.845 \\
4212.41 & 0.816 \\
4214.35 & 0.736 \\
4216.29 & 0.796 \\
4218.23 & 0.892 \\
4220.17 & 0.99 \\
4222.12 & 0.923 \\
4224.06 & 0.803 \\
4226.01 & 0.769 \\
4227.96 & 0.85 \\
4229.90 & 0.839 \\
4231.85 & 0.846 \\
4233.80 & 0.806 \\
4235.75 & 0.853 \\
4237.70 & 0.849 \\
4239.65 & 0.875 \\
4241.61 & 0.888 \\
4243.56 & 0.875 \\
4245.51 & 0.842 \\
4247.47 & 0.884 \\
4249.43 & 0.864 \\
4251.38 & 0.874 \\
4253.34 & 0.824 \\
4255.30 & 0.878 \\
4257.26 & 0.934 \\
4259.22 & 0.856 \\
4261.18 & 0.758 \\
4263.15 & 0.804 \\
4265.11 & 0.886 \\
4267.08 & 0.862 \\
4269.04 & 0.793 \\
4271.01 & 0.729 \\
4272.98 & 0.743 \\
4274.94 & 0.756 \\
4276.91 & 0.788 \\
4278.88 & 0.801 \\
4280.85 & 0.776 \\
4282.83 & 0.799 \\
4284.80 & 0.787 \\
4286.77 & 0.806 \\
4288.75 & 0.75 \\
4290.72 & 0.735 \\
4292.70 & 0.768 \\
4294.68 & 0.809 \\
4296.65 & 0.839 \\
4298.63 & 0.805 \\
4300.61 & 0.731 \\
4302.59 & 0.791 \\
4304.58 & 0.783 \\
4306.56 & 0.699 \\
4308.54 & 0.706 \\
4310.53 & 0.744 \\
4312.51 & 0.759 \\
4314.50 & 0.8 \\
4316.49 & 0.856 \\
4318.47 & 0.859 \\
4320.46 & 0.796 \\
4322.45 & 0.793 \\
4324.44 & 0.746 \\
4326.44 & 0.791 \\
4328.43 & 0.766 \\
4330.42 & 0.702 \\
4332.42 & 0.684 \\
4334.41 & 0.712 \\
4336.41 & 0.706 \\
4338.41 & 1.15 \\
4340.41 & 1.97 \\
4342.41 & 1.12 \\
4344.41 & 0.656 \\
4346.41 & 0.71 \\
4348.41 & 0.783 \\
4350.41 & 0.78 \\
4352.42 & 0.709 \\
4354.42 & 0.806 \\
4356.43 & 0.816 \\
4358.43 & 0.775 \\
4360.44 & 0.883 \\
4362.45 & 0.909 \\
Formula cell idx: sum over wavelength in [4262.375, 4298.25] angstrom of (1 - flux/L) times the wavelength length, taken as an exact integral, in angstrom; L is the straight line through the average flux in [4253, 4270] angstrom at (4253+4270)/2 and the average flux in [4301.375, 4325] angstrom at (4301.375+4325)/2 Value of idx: 1.3 angstrom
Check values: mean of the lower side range 0.845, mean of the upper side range 0.778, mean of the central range 0.791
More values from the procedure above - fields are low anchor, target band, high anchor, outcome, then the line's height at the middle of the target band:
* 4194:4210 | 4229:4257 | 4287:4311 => -3.17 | 0.772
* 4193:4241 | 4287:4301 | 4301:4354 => 0.77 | 0.826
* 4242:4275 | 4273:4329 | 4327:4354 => 5.11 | 0.858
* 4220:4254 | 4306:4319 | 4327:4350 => 1.68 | 0.889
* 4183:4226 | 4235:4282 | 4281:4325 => -1.71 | 0.803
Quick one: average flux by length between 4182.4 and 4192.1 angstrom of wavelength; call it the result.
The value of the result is 0.909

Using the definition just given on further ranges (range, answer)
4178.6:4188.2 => 0.867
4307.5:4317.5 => 0.773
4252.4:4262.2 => 0.85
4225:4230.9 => 0.819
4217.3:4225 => 0.903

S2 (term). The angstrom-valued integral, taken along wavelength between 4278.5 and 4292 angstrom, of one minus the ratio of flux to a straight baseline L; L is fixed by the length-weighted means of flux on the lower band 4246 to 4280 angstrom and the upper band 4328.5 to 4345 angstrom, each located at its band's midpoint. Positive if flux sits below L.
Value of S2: 1.4 angstrom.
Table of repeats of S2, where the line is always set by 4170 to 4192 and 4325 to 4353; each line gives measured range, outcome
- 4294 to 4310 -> 1.85 angstrom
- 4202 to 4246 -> 1.40 angstrom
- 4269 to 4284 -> 1.63 angstrom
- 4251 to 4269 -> 0.31 angstrom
